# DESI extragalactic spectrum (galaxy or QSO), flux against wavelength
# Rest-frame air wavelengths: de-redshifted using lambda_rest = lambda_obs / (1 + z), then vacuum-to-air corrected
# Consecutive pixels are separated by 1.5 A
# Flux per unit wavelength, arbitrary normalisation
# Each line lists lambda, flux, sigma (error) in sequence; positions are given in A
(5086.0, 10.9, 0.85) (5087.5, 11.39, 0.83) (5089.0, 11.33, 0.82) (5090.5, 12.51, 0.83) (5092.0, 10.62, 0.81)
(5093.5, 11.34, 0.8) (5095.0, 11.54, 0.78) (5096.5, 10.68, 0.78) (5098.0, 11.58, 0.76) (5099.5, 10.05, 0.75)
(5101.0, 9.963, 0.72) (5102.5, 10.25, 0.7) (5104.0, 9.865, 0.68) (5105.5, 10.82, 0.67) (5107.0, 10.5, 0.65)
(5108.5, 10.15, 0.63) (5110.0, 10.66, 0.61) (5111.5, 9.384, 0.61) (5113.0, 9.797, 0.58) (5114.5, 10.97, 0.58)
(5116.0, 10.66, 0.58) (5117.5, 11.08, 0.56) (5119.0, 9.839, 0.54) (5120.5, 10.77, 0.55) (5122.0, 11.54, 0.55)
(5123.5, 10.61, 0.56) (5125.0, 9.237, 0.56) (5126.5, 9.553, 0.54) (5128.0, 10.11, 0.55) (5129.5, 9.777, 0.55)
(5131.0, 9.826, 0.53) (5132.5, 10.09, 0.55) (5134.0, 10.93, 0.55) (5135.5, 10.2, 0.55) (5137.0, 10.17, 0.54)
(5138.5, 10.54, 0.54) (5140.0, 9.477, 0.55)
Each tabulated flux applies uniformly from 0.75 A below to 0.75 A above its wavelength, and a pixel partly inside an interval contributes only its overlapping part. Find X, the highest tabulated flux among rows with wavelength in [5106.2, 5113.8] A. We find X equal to 10.66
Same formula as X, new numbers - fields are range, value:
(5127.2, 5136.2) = 10.93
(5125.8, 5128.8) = 10.11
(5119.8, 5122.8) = 11.54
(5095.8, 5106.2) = 11.58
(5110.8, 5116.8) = 10.97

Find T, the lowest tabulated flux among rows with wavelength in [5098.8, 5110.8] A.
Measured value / 9.865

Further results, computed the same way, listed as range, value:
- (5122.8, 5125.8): 9.237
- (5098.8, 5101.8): 9.963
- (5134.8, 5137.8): 10.17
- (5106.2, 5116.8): 9.384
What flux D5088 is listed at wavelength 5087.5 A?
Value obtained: 11.39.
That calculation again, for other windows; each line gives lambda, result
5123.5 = 10.61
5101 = 9.963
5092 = 10.62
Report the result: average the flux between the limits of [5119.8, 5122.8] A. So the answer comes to 11.2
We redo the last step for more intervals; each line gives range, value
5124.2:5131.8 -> 9.71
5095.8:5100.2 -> 10.8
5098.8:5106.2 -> 10.2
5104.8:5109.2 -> 10.5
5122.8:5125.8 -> 9.91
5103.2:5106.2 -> 10.3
